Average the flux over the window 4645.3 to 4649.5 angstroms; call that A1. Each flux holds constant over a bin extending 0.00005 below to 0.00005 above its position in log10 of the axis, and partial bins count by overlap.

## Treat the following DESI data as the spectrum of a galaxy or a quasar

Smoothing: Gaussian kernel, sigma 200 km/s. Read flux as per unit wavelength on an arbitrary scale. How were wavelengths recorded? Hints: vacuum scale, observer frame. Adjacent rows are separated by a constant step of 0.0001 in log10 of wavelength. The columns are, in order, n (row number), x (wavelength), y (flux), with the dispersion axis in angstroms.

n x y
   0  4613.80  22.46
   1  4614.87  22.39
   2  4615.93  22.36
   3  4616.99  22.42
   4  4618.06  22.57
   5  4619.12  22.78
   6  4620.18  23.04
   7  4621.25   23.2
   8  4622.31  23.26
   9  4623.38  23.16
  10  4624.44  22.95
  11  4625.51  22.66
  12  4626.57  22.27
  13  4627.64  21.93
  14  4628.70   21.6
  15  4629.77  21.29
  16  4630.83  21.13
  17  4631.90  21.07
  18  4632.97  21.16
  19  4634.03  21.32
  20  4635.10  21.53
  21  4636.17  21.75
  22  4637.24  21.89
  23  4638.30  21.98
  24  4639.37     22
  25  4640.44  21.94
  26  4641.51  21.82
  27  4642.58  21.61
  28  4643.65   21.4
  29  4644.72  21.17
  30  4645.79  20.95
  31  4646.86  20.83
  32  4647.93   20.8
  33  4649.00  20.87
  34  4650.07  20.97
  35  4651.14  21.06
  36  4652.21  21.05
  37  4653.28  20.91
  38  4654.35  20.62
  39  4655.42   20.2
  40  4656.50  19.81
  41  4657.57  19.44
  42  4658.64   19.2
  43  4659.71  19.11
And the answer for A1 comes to 20.9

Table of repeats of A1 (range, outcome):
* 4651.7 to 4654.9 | 20.9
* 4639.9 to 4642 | 21.9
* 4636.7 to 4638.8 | 22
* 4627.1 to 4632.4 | 21.4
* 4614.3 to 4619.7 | 22.5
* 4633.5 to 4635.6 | 21.4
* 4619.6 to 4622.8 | 23.2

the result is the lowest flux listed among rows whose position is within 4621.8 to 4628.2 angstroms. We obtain 21.93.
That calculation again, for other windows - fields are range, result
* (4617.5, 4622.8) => 22.57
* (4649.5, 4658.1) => 19.44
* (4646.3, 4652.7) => 20.8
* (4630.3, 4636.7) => 21.07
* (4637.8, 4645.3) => 21.17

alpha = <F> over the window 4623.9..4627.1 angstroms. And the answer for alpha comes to 22.7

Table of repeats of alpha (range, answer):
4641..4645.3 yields 21.5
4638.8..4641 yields 21.9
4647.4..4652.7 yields 21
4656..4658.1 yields 19.6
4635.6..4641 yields 21.9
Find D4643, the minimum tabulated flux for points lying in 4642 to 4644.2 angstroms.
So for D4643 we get 21.4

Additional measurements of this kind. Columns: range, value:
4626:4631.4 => 21.13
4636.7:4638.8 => 21.89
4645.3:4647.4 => 20.83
